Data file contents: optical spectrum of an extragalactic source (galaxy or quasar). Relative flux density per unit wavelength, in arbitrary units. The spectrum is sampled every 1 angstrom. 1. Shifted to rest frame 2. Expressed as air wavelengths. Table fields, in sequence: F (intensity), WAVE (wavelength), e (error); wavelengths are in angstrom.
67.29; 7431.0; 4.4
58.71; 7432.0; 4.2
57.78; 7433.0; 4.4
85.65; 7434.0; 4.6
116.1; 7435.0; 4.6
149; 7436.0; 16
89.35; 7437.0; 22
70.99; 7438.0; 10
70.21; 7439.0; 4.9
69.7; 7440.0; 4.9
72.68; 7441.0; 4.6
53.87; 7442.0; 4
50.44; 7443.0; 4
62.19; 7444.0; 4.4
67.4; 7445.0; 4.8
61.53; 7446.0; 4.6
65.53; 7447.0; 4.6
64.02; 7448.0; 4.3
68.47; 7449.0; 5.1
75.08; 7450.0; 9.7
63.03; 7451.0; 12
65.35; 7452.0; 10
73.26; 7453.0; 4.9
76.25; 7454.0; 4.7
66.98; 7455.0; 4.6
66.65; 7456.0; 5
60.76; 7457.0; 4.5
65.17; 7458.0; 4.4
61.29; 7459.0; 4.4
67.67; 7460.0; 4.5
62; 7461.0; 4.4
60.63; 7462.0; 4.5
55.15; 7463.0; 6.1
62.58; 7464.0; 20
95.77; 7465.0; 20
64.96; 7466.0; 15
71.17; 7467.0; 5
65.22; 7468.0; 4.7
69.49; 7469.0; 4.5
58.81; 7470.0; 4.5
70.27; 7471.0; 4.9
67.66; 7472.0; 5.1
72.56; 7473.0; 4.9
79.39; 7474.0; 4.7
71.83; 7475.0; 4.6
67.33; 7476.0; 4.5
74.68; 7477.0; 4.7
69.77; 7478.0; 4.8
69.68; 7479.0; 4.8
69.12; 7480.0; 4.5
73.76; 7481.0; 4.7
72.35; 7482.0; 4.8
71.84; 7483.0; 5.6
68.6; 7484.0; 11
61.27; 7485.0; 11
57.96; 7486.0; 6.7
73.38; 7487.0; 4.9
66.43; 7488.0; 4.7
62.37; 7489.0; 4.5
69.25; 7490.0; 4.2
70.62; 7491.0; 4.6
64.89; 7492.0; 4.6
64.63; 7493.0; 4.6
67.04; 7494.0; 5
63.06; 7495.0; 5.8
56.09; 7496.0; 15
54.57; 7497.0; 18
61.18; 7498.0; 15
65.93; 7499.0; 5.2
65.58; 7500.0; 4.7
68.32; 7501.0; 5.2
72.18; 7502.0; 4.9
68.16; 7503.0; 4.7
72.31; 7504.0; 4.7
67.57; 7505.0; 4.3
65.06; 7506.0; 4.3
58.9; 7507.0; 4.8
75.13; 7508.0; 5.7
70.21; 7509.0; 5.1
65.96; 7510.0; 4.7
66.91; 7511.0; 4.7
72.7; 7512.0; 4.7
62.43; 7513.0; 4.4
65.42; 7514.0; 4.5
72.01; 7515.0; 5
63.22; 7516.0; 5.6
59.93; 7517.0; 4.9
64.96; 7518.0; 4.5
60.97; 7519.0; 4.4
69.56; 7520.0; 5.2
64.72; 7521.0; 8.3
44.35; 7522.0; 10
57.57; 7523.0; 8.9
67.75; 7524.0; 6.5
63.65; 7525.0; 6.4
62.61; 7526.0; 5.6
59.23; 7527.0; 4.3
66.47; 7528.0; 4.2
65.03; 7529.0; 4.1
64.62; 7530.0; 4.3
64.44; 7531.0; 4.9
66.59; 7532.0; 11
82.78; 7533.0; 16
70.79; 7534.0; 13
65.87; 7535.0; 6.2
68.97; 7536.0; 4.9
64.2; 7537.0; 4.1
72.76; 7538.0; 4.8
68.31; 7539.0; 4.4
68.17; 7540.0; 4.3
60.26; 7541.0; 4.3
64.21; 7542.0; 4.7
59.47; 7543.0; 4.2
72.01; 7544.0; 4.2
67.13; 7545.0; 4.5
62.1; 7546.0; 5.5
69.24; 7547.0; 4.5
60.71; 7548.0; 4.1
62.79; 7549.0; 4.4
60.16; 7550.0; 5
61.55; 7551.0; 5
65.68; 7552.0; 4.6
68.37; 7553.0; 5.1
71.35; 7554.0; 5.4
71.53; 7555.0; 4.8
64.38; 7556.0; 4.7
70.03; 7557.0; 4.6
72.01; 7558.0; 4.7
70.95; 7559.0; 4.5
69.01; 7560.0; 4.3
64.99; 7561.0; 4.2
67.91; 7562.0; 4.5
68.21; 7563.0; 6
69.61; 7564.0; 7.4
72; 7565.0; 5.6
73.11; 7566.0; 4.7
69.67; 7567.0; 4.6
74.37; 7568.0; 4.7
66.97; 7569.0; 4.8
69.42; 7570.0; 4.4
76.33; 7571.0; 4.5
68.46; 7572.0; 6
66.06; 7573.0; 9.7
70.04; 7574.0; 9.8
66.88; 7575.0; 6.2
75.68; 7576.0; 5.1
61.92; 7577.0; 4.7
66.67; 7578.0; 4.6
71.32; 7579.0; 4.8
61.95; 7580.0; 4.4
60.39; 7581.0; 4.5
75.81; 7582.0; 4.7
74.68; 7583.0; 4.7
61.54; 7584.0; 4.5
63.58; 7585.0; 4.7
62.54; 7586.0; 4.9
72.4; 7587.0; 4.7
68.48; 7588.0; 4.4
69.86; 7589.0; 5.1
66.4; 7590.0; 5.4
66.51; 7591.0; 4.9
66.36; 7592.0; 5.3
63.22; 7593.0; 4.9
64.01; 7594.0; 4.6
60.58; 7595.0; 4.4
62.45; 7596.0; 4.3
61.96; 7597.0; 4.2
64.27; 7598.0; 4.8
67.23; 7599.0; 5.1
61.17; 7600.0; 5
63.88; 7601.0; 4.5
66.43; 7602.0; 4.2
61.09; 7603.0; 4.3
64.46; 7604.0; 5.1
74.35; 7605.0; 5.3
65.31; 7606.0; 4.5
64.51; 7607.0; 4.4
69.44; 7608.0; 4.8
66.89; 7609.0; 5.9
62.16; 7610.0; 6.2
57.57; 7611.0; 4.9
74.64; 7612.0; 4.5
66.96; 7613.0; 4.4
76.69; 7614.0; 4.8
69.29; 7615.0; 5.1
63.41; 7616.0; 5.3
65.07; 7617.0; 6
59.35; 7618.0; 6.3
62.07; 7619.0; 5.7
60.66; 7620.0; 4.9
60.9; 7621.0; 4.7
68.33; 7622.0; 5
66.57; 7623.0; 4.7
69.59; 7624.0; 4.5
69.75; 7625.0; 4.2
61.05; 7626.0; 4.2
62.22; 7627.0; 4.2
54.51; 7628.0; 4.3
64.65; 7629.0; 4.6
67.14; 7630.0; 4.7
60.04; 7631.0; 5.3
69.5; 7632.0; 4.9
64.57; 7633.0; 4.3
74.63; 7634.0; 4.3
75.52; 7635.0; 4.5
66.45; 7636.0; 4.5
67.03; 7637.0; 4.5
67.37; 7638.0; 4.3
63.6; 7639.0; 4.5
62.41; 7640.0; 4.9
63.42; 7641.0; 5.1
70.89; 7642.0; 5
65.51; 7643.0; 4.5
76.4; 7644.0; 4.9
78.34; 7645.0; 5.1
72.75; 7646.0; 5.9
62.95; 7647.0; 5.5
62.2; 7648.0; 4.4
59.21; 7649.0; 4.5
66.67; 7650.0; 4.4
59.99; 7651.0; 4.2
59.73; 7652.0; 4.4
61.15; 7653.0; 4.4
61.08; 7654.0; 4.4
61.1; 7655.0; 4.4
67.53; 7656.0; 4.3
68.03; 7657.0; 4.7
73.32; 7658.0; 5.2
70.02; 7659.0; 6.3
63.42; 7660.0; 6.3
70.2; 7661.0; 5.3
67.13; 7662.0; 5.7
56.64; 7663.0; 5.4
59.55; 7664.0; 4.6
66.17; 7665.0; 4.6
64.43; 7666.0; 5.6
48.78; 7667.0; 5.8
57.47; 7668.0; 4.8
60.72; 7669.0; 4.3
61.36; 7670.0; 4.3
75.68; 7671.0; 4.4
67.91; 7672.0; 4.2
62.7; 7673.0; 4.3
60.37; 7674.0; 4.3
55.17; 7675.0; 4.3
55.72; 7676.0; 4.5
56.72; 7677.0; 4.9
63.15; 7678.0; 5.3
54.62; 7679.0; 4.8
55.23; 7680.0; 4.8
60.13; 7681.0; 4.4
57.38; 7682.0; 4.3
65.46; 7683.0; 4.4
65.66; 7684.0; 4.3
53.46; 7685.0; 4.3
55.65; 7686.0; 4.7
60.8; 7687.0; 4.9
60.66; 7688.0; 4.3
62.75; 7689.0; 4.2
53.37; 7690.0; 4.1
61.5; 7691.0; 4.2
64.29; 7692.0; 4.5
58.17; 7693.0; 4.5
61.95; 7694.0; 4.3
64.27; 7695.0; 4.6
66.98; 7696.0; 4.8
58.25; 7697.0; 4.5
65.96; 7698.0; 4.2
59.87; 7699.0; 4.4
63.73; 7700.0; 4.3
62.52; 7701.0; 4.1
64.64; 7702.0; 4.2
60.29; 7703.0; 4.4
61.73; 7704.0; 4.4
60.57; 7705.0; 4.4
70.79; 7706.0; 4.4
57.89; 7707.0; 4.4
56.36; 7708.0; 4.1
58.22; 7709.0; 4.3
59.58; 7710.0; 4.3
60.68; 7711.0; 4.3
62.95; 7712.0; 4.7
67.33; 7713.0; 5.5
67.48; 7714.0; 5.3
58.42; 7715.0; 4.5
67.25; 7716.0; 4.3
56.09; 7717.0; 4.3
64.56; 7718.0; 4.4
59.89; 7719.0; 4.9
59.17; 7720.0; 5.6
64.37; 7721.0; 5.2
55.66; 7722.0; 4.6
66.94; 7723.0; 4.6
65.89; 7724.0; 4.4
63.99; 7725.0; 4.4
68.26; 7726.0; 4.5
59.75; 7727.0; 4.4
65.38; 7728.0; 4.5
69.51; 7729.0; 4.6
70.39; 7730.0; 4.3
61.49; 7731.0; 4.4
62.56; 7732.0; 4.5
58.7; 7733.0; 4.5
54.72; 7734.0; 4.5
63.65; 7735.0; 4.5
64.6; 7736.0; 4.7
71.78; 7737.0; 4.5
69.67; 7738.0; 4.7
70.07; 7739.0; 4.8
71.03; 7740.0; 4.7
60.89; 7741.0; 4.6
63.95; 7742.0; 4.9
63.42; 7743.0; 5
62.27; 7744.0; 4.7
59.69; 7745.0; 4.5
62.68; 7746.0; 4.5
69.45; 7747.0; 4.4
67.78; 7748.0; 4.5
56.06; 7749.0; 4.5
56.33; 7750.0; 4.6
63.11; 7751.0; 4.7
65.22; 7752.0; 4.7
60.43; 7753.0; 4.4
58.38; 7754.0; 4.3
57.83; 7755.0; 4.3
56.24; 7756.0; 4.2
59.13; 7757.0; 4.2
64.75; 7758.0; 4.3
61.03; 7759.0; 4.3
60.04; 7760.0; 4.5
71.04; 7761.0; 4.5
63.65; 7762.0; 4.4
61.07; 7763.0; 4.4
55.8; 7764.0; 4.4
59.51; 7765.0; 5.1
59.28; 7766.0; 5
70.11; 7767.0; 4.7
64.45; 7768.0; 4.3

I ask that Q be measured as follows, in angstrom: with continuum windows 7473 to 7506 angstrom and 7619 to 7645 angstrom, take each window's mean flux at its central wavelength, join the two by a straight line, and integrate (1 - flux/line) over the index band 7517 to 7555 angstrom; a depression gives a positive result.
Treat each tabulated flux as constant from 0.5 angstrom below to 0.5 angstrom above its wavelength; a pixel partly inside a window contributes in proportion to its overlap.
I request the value 1.14 angstrom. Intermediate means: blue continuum 67.6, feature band 65.1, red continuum 66.3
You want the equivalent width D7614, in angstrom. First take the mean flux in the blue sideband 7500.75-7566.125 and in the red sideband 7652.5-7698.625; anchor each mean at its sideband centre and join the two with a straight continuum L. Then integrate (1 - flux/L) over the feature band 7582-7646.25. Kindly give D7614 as -2.4 angstrom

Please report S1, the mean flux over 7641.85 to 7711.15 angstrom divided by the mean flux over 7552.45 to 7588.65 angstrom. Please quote 0.91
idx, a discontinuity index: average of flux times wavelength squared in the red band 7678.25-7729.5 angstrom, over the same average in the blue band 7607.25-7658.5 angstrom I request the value 1.0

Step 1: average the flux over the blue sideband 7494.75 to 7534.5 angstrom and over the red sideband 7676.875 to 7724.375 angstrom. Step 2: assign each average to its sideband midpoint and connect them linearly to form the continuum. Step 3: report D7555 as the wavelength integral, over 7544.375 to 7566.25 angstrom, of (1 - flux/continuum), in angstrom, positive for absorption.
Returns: -1.0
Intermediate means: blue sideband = 65.2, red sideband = 61.3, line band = 67.4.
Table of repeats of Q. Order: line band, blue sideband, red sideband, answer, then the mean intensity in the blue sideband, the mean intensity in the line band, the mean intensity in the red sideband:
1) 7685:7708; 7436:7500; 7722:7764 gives 0.96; 67.8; 61.4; 63.3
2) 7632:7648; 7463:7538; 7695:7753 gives -1.00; 66.9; 68.6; 63.2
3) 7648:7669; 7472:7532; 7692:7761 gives 0.27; 66.2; 63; 62.8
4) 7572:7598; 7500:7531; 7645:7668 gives -0.75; 65.3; 66.4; 63.9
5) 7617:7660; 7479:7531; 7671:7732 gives -1.82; 65.5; 65.6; 61.8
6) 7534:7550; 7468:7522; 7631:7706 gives 0.05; 66.9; 65.7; 63.3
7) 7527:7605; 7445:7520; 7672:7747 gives -2.13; 67.1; 67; 62.1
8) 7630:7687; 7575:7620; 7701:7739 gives 0.67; 66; 63.8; 63.1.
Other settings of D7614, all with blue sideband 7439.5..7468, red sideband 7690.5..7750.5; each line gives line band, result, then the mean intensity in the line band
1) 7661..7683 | 1.01 angstrom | 60.7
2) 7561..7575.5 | -1.12 angstrom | 69.8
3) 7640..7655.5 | -0.36 angstrom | 65.3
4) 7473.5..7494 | -1.00 angstrom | 68.9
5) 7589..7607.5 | -0.12 angstrom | 64.8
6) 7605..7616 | -0.55 angstrom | 67.5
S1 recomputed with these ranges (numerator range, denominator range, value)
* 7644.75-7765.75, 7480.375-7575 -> 0.94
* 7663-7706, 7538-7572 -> 0.90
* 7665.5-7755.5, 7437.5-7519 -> 0.93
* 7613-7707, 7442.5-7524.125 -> 0.96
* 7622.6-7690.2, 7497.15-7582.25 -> 0.95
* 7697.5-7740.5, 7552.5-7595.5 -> 0.93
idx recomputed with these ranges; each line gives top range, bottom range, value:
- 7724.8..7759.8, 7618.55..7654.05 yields 0.99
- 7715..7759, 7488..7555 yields 1.02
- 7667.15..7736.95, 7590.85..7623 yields 0.97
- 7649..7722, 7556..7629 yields 0.95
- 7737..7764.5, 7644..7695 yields 1.03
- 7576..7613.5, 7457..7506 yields 1.01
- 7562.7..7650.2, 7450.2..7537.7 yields 1.03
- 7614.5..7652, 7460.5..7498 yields 1.02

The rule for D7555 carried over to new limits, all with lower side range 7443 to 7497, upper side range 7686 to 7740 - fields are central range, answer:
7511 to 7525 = 0.6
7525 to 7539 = -0.2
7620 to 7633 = 0.0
